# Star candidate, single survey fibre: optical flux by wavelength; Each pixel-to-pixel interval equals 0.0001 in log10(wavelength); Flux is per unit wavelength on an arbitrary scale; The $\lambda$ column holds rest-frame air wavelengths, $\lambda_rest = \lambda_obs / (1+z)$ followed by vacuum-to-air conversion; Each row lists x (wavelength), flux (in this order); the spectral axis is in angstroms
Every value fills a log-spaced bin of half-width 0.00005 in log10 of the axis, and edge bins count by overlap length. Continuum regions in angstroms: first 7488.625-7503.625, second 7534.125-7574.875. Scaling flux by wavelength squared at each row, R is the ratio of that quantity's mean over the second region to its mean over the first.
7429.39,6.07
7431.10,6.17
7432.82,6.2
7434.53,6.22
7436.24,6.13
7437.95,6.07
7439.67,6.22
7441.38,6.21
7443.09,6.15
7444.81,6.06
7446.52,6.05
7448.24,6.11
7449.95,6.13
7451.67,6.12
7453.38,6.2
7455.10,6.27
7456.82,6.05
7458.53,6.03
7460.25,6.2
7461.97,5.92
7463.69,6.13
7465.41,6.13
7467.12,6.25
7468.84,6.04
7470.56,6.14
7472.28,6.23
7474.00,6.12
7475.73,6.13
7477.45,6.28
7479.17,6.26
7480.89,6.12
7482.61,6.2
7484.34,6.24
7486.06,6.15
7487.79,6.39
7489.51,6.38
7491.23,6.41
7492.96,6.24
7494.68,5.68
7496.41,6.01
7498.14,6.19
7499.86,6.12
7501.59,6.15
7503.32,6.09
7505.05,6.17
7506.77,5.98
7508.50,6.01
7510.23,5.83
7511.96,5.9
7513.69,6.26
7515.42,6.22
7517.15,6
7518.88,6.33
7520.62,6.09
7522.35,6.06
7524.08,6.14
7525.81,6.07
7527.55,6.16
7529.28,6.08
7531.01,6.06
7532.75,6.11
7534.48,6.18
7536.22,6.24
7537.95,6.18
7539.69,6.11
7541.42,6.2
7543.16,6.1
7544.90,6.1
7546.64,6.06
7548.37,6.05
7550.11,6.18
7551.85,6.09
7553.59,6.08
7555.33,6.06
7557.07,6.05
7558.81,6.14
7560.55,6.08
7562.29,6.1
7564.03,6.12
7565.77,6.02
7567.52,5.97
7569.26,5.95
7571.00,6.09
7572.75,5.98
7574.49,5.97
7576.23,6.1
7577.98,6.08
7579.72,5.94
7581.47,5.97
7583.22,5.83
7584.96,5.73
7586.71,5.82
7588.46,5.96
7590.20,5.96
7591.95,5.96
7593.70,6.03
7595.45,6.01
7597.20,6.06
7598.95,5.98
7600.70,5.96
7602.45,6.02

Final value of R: 1.01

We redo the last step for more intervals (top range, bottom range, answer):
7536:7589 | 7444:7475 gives 1.01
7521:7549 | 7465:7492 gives 1.00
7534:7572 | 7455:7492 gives 1.01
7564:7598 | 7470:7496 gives 0.99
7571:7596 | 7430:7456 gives 1.01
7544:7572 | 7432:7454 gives 1.02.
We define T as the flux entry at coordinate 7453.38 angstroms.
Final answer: 6.2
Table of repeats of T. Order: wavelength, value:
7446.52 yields 6.05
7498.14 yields 6.19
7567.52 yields 5.97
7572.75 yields 5.98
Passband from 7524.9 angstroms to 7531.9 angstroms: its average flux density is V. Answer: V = 6.09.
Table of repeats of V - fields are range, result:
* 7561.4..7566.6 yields 6.09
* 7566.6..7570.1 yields 5.95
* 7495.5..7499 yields 6.09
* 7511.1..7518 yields 6.1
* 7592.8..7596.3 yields 6.01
